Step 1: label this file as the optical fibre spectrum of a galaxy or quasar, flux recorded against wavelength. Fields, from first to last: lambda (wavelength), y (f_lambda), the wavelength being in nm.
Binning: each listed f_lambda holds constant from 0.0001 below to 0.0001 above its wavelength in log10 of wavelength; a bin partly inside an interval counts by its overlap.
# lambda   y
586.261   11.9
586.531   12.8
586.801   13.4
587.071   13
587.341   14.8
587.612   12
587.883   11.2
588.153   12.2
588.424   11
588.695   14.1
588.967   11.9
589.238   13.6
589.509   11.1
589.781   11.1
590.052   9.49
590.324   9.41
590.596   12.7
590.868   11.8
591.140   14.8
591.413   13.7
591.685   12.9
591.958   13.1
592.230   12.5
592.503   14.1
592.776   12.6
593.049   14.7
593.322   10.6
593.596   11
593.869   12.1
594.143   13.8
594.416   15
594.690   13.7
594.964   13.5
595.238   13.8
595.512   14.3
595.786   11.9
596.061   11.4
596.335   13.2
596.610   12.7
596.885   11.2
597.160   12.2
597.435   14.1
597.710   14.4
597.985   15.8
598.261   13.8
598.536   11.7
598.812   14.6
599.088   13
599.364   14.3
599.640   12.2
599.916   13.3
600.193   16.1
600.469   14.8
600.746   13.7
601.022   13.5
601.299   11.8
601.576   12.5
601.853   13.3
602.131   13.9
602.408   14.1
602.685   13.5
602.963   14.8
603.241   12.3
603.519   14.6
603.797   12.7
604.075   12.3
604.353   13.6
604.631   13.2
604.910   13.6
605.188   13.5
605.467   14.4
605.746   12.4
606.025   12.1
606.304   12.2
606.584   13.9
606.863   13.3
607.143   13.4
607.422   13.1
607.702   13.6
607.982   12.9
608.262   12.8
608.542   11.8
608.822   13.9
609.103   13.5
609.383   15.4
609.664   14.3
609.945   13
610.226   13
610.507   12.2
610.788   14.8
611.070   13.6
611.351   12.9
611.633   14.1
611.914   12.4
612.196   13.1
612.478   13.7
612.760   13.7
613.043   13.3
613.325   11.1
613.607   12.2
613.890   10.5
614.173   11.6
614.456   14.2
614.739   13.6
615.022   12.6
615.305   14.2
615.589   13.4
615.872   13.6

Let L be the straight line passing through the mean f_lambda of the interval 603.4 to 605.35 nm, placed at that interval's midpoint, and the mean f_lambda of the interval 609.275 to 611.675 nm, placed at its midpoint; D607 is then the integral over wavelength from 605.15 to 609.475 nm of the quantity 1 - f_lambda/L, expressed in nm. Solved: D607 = 0.086 nm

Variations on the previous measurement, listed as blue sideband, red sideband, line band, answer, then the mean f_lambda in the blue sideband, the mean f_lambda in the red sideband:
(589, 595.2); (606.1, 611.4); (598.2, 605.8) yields -0.26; 12.6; 13.3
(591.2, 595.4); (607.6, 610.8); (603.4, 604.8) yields 0.00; 13.2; 13.4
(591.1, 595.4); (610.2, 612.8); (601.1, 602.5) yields 0.02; 13.2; 13.4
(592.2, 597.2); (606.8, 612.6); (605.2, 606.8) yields 0.02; 12.9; 13.4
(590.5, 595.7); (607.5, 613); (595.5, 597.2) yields 0.12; 13.2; 13.4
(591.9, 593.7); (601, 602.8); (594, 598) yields -0.15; 12.7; 13.2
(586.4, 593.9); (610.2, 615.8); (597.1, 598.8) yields -0.16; 12.4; 13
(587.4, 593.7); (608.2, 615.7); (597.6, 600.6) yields -0.33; 12.3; 13.1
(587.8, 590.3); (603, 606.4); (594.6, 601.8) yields -0.48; 11.7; 13.1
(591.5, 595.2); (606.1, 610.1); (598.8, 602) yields -0.08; 13.1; 13.3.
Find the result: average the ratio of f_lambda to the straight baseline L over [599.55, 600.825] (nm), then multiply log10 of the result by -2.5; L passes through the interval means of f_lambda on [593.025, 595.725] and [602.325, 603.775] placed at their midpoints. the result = -0.04 mag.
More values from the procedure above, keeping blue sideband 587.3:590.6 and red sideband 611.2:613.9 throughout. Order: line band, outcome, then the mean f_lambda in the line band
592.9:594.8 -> -0.09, 13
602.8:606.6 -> -0.06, 13.2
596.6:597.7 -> -0.05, 12.7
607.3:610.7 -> -0.06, 13.3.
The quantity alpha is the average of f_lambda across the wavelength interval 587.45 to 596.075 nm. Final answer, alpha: 12.6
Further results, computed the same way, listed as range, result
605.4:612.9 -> 13.3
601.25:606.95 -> 13.3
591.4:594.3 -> 12.8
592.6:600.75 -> 13.3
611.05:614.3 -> 12.7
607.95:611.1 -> 13.4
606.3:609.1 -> 13.2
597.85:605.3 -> 13.6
